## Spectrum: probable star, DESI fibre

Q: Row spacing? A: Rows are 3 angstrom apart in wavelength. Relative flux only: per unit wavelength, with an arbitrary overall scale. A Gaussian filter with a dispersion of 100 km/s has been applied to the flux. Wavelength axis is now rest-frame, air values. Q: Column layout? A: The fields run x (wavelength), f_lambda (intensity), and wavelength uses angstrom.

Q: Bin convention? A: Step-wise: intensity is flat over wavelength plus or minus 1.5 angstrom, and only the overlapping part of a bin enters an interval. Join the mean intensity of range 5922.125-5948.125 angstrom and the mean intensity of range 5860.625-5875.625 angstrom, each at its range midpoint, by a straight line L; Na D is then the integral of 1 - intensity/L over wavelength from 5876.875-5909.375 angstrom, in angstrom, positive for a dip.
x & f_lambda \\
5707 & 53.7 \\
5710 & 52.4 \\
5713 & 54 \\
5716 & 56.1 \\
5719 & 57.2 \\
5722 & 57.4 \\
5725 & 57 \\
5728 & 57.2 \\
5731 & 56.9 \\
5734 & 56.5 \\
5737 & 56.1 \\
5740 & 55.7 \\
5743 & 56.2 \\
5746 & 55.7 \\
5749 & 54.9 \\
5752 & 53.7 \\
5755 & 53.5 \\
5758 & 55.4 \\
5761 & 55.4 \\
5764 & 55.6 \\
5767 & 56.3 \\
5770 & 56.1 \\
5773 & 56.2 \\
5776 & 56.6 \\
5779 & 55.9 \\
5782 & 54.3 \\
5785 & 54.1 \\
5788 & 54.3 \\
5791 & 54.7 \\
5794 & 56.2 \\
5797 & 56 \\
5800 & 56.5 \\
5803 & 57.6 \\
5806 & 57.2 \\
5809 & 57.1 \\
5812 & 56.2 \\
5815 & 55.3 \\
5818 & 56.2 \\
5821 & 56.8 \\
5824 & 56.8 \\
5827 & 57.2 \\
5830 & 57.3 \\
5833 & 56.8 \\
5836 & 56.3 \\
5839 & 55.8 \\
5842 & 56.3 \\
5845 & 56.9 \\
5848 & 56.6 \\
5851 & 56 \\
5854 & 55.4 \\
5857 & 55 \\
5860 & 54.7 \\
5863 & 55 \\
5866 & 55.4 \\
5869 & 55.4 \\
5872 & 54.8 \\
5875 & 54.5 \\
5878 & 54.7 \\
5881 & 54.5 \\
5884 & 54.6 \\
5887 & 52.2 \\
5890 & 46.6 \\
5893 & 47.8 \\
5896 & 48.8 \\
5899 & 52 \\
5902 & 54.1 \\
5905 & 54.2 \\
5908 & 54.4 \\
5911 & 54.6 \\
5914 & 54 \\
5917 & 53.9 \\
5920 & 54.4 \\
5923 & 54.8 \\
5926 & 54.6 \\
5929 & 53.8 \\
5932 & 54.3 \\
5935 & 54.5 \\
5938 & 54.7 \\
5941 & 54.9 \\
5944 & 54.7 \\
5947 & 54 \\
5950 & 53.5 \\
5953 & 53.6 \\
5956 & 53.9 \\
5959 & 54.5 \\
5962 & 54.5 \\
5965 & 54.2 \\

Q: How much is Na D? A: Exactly 1.6 angstrom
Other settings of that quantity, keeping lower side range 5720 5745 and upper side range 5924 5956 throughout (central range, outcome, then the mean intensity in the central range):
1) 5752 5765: 0.4 angstrom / 54.8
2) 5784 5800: 0.2 angstrom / 55.2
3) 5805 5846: -0.8 angstrom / 56.6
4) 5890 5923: 1.2 angstrom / 52.6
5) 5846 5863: -0.1 angstrom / 55.5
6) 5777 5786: 0.2 angstrom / 54.9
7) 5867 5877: 0.0 angstrom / 54.9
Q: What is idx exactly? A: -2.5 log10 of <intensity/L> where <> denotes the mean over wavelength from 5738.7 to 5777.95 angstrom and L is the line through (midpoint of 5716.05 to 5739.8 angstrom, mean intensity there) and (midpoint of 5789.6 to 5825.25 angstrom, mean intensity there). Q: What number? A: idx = 0.022 mag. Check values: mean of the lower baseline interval 56.8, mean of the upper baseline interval 56.4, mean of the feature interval 55.5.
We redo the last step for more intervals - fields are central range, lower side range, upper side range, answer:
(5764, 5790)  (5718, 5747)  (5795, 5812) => 0.02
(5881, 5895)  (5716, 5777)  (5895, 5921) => 0.06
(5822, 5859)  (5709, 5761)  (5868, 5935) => -0.04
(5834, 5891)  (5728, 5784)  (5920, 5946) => 0.00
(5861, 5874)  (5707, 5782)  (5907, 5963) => -0.01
